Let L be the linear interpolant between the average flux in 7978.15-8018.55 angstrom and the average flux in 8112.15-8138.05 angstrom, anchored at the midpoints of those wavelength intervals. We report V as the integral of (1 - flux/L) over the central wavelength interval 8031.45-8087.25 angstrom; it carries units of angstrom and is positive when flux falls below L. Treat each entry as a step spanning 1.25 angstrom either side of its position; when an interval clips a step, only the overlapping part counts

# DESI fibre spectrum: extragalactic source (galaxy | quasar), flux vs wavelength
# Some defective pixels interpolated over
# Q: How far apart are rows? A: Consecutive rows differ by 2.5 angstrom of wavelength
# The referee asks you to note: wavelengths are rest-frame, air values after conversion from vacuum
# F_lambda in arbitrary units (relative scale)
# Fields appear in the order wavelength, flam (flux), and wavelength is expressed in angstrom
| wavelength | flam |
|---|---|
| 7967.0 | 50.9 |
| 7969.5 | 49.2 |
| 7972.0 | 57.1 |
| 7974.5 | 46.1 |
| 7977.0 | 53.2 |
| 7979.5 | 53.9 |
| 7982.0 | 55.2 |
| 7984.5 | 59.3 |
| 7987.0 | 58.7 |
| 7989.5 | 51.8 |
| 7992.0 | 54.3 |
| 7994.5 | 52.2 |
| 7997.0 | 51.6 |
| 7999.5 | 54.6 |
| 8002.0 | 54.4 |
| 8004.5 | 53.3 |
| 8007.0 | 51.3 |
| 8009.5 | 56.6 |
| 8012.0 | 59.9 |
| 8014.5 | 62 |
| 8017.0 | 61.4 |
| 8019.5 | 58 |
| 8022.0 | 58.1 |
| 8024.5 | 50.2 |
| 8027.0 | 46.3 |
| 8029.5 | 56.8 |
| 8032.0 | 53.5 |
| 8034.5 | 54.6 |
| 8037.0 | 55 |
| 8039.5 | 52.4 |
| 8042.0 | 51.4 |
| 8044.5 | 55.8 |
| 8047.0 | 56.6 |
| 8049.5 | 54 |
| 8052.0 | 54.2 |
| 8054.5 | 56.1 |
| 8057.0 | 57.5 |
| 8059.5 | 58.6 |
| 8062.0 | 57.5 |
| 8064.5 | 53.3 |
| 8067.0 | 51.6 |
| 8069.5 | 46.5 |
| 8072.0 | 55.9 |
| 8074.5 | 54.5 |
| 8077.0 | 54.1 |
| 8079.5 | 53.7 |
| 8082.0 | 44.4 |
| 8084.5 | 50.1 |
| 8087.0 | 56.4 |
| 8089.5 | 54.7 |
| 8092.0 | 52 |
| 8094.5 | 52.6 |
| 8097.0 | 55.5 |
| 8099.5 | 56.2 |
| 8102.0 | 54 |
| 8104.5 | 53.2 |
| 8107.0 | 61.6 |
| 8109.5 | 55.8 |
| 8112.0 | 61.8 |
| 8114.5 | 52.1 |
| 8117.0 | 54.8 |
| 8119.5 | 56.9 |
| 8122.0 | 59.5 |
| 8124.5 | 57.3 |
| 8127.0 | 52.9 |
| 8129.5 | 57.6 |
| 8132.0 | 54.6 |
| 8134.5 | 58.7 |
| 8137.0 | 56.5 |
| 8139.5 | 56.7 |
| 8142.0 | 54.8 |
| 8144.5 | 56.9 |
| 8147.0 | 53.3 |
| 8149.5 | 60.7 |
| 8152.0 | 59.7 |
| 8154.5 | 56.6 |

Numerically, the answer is 2.2 angstrom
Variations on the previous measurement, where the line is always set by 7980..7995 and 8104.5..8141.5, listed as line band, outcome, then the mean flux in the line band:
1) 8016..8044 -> 0.73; 54.3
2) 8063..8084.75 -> 1.75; 51.7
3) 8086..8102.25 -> 0.56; 54.5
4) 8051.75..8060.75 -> -0.13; 56.9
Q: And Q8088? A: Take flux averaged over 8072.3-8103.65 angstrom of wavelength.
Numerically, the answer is 53.3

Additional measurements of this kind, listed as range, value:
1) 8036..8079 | 54.4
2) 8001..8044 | 55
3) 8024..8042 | 52.7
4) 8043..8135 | 54.9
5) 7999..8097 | 54.4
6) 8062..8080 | 53.1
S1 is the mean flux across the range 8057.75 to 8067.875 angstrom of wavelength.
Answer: 55.5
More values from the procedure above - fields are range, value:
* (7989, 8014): 54.3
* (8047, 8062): 56.2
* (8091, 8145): 56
